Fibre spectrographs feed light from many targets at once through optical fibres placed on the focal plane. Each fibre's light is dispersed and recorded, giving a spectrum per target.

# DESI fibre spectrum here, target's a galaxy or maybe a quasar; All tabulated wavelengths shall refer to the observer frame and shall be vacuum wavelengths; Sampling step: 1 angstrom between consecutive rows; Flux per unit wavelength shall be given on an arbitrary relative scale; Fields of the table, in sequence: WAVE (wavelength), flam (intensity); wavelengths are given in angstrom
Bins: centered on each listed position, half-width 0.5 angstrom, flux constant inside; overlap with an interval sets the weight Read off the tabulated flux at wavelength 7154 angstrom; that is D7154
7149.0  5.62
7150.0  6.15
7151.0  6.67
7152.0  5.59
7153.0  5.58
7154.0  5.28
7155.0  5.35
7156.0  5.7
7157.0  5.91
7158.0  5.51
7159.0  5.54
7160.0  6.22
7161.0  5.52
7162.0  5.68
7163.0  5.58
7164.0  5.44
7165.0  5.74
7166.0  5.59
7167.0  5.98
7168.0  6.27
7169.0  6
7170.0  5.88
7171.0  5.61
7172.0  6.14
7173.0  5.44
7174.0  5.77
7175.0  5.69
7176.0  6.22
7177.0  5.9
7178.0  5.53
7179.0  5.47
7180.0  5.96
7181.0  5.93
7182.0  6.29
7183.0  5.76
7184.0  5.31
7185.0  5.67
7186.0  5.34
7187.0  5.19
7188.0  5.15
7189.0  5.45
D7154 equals 5.28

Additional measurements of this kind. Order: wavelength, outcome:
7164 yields 5.44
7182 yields 6.29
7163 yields 5.58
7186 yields 5.34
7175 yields 5.69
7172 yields 6.14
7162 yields 5.68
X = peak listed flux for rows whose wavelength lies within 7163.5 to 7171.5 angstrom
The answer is 6.27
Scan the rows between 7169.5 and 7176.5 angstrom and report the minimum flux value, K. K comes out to 5.44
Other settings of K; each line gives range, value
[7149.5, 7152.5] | 5.59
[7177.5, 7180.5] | 5.47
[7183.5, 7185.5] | 5.31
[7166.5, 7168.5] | 5.98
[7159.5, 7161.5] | 5.52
